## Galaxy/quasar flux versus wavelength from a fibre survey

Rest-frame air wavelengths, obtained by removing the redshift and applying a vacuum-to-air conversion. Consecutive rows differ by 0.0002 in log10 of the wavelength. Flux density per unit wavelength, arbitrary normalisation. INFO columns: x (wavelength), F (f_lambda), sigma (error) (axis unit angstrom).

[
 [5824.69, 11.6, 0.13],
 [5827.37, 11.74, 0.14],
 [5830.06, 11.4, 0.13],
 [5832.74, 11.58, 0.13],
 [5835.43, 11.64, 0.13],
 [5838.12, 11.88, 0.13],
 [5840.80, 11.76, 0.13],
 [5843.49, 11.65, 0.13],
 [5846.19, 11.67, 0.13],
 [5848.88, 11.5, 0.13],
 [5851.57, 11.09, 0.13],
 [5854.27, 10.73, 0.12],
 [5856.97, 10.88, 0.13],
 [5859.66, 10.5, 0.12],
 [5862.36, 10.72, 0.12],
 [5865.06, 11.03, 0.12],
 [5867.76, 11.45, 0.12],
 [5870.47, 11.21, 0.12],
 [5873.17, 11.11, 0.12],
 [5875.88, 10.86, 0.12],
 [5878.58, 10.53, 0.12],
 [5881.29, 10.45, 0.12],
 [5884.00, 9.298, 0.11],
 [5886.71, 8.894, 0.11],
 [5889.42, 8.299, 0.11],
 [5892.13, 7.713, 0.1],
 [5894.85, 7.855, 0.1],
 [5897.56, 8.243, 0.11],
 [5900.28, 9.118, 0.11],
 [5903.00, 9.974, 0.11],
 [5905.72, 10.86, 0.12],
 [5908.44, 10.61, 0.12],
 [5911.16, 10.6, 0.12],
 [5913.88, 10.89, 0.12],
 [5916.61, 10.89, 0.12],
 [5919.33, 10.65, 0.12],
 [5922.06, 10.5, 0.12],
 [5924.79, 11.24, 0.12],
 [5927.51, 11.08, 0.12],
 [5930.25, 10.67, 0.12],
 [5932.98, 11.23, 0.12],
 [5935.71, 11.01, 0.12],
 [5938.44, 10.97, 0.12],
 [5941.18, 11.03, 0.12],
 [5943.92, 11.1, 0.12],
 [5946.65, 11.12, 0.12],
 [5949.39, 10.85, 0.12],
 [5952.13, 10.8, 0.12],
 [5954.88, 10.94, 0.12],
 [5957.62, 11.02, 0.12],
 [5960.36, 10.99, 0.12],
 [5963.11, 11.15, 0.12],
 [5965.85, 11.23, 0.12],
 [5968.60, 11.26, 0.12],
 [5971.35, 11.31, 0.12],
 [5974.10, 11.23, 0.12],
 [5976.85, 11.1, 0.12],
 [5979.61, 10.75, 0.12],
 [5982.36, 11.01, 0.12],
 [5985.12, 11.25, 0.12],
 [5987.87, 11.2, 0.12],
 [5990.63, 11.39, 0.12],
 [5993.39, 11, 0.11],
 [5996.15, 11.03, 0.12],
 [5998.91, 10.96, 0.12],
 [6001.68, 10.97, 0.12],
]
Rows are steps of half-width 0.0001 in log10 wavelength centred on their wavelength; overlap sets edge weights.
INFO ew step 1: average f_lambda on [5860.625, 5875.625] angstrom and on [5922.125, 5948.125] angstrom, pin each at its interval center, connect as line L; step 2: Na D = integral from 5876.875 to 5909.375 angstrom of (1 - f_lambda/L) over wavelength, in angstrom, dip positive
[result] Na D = 5.1 angstrom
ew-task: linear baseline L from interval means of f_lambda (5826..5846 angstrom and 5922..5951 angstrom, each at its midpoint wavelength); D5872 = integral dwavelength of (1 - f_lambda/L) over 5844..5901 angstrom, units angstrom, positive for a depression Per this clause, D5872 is 6.3 angstrom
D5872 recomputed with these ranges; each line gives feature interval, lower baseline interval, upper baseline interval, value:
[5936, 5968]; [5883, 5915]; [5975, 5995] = -1.83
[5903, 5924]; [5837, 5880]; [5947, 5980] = 0.81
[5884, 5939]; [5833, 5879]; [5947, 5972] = 5.39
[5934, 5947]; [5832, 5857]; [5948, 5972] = 0.09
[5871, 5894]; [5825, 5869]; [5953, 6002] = 3.29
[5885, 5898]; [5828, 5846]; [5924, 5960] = 3.55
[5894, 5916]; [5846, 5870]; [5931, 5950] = 2.37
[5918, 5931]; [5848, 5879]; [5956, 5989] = 0.26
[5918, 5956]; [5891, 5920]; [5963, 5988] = -2.05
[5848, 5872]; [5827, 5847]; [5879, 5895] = -1.43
